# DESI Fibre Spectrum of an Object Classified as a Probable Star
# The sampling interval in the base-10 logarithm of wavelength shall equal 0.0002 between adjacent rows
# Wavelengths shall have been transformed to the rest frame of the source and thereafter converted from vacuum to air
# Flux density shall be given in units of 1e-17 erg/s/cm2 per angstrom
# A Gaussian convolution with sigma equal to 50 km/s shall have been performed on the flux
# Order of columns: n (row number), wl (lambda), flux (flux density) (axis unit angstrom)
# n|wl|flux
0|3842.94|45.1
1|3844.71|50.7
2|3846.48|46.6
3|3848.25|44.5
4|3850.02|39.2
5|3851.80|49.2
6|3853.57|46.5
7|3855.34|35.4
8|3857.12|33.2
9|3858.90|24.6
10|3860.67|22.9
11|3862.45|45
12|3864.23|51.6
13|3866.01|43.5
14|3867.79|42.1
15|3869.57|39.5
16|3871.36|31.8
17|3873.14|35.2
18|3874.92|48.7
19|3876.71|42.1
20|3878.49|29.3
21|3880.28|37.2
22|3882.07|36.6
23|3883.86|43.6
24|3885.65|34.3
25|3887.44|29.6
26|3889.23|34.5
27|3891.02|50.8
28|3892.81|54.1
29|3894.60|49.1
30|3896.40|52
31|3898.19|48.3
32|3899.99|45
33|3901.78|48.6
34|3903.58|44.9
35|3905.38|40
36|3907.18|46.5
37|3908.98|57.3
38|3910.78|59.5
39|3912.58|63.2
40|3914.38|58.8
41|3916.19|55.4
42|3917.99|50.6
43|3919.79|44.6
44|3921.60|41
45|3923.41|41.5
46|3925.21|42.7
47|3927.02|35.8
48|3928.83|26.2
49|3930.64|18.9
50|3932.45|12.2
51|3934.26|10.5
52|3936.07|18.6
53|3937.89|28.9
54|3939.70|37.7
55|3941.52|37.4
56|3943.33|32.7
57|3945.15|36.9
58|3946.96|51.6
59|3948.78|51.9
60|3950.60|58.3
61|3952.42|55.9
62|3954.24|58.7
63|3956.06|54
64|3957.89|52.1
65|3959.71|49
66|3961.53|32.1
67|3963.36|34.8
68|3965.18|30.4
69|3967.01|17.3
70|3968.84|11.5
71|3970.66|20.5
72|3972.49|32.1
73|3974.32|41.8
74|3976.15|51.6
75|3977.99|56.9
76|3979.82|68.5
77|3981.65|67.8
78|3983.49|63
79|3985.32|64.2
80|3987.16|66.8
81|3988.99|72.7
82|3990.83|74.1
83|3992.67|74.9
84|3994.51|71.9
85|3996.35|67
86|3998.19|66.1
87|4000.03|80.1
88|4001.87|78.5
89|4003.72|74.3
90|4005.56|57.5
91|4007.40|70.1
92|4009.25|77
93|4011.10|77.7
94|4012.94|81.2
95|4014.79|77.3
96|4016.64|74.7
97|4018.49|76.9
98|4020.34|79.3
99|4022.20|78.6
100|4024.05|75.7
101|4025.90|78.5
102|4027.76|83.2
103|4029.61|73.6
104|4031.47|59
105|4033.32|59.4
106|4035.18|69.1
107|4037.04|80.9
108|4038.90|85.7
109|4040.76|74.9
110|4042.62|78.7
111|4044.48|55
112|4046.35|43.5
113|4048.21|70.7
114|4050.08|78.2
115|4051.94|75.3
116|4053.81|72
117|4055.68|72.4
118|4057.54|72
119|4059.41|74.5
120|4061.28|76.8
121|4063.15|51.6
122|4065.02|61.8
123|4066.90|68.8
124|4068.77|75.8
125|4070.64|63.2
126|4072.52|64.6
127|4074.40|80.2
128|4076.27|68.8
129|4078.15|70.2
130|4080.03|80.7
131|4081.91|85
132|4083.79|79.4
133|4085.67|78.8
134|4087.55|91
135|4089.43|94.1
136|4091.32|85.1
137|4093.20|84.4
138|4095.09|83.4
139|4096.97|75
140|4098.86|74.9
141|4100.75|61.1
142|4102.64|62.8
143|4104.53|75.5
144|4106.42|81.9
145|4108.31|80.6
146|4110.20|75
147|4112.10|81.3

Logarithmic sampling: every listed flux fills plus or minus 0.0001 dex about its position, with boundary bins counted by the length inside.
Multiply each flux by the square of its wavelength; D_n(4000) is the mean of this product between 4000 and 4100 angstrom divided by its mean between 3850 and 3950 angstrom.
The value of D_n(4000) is 2.0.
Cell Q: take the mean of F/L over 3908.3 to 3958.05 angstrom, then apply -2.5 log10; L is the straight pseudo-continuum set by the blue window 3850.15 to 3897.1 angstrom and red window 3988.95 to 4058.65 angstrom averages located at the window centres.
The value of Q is 0.24 mag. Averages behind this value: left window 40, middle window 42.4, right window 72.8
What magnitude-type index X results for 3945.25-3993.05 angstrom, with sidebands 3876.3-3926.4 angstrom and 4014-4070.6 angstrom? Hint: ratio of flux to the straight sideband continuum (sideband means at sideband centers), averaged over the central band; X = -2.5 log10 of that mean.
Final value 0.17 mag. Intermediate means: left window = 45.7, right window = 71.6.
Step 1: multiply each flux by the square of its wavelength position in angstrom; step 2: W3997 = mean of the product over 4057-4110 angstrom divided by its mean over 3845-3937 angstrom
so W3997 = 2.02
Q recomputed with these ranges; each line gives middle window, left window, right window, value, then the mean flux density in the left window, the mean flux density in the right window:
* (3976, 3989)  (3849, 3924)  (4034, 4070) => -0.09 mag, 43.5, 70.3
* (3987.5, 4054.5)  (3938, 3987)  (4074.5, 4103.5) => -0.21 mag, 45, 78.4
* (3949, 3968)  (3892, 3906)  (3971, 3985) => 0.17 mag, 47.9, 53.5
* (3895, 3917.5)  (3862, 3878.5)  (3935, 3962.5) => -0.21 mag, 41.4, 43.5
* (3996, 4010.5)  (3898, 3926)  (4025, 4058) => -0.11 mag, 49.3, 71.2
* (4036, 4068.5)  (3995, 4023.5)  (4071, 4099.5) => 0.10 mag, 74.4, 79.4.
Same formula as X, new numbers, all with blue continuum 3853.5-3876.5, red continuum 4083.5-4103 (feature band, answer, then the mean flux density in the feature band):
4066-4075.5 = 0.07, 70.5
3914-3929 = 0.09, 44.4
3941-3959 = 0.10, 49.2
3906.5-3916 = -0.22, 57.2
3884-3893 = 0.07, 39.9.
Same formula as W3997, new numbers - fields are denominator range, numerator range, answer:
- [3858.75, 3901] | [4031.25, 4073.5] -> 1.84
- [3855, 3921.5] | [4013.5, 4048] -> 1.78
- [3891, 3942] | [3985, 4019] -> 1.82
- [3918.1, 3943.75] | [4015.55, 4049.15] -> 2.43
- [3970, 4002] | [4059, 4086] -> 1.21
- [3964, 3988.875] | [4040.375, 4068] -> 1.53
